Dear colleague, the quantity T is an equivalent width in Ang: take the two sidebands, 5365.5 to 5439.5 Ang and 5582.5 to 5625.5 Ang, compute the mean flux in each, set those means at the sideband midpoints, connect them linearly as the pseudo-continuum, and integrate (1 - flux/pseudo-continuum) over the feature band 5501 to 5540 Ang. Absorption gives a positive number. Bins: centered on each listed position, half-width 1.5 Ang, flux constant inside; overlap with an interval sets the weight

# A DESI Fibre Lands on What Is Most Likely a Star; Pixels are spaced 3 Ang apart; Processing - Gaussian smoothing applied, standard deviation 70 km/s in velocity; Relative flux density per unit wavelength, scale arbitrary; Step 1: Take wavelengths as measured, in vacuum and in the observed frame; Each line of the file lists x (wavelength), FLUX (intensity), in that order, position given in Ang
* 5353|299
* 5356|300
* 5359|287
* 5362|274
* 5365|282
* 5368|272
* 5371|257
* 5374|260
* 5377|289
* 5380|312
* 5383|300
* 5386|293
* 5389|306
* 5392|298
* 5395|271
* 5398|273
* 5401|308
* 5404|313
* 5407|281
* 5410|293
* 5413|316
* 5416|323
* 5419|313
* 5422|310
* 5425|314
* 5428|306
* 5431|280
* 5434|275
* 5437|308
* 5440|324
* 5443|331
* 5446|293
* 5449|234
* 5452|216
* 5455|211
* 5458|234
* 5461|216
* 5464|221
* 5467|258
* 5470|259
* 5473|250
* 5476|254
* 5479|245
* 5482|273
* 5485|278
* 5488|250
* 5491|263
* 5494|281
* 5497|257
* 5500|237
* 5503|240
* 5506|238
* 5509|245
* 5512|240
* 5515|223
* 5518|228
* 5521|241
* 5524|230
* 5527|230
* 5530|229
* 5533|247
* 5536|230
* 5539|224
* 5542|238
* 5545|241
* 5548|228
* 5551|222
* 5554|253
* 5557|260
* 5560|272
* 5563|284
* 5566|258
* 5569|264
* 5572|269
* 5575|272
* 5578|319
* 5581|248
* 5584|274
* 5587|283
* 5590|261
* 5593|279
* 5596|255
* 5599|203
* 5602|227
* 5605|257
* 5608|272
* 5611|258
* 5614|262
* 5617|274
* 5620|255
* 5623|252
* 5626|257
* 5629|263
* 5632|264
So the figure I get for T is 5.5 Ang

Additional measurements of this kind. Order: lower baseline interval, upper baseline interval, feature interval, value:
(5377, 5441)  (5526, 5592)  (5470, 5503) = 2.27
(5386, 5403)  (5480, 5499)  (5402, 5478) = 0.68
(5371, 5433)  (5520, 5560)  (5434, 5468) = 2.07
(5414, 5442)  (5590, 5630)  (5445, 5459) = 2.99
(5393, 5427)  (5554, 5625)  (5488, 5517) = 3.58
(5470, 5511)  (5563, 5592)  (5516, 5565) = 4.46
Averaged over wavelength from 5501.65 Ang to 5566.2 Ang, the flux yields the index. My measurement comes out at 241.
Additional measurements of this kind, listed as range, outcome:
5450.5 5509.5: 246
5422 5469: 269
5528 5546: 235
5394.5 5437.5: 299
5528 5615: 255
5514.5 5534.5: 233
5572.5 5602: 264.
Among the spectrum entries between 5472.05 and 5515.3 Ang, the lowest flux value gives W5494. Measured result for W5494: 223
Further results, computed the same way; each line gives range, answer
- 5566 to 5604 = 203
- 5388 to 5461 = 211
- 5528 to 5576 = 222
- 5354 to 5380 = 257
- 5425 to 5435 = 275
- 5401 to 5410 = 281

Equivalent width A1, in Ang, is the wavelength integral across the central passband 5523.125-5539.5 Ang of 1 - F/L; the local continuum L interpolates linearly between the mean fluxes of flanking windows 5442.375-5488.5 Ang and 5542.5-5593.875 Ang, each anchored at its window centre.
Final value 1.7 Ang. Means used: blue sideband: 250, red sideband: 263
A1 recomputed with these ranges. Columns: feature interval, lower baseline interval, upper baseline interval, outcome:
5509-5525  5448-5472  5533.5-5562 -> 0.3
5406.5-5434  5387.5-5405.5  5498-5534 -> -2.0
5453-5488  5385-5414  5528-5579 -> 3.8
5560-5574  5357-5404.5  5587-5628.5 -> -0.4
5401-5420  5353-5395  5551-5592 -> -1.5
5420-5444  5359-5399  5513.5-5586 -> -2.8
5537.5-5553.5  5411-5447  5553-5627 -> 2.5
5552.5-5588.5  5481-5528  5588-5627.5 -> -2.7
